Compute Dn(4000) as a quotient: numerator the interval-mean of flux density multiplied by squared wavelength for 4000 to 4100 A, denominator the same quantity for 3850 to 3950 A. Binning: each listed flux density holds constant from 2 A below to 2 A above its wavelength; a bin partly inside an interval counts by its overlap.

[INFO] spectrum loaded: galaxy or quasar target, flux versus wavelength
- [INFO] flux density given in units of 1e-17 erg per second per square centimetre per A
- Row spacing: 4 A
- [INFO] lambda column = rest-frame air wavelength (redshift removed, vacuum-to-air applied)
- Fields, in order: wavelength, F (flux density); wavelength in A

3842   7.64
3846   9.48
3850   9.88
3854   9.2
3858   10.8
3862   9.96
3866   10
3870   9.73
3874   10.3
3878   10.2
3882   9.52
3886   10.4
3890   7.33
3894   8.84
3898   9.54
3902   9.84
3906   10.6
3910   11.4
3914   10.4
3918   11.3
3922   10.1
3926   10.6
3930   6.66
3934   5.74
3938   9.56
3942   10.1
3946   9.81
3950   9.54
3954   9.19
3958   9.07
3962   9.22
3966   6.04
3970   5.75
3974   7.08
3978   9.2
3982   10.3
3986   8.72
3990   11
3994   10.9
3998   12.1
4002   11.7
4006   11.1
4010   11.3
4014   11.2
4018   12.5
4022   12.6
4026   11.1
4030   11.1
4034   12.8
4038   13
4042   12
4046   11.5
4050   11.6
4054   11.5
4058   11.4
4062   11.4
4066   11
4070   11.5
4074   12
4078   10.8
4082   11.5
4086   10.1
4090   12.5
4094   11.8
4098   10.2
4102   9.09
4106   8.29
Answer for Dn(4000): 1.3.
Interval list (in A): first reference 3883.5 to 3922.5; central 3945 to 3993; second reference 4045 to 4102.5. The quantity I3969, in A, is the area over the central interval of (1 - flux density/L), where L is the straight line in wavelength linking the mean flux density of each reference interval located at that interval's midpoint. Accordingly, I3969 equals 7.77 A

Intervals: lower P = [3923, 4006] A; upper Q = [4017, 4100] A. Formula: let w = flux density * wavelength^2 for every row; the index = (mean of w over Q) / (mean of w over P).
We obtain 1.32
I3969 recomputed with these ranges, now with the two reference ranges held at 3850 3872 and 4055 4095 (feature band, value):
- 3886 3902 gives 1.9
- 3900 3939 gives 2.6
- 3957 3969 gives 3.2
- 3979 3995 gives 1.0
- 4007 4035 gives -1.8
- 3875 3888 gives 0.0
